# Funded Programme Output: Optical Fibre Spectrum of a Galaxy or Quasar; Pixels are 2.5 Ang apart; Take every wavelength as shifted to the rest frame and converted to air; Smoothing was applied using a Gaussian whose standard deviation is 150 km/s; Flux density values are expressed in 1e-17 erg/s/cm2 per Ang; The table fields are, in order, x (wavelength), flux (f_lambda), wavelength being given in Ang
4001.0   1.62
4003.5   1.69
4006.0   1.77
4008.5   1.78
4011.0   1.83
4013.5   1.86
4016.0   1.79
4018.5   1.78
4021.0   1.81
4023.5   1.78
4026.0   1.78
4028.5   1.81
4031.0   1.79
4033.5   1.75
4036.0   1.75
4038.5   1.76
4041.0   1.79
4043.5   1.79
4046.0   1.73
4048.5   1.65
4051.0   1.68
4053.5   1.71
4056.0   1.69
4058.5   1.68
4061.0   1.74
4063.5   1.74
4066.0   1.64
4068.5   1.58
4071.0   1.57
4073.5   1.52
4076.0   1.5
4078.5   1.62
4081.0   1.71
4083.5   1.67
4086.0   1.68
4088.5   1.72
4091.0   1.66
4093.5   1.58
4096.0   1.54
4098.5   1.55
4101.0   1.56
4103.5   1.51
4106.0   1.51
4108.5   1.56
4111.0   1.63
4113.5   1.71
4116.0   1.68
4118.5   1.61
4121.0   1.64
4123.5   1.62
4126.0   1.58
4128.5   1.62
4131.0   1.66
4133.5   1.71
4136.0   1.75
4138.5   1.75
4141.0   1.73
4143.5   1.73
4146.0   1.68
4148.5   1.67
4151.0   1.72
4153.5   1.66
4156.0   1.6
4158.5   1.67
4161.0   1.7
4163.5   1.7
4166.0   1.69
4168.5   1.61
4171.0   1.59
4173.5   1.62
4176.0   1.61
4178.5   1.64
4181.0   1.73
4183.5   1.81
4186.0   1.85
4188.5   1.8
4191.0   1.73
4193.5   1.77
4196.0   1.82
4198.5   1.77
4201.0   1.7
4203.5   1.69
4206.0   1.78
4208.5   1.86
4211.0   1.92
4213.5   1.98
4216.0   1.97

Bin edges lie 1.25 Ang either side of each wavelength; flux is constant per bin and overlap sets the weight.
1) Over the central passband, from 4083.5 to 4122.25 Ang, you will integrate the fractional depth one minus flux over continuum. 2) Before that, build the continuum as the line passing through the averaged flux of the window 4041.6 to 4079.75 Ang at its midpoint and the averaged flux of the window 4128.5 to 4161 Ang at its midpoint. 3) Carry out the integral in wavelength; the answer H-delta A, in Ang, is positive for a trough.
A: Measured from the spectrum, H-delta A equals 1.5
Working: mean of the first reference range 1.66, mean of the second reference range 1.69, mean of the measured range 1.61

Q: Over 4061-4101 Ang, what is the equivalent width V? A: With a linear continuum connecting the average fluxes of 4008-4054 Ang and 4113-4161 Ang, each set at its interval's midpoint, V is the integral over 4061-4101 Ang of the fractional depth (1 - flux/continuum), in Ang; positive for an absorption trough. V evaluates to 2.4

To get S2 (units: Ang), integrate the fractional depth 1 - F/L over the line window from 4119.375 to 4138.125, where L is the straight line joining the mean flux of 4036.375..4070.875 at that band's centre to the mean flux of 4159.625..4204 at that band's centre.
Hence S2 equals 0.6 Ang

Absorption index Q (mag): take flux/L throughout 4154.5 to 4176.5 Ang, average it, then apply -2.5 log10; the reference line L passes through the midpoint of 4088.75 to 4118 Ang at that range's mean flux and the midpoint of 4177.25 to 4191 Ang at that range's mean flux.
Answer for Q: 0.05 mag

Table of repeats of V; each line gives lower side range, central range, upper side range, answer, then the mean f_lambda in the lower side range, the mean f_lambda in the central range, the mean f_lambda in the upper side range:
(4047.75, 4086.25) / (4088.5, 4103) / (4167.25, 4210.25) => 0.7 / 1.65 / 1.59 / 1.73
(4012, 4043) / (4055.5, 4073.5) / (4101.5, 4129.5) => 0.6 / 1.79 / 1.65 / 1.61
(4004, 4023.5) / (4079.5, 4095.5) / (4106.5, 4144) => 0.4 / 1.8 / 1.66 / 1.66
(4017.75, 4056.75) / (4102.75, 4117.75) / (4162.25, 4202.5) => 1.1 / 1.75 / 1.6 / 1.71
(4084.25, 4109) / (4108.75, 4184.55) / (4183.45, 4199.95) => 1.1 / 1.59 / 1.67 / 1.79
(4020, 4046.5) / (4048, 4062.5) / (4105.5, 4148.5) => 0.5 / 1.78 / 1.69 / 1.66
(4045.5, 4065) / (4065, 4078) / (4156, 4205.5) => 1.1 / 1.7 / 1.56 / 1.71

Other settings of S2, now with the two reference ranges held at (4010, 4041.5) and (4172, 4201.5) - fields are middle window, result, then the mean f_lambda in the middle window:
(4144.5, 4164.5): 0.83 Ang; 1.68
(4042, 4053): 0.43 Ang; 1.71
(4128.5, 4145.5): 0.40 Ang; 1.71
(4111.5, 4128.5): 1.17 Ang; 1.64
